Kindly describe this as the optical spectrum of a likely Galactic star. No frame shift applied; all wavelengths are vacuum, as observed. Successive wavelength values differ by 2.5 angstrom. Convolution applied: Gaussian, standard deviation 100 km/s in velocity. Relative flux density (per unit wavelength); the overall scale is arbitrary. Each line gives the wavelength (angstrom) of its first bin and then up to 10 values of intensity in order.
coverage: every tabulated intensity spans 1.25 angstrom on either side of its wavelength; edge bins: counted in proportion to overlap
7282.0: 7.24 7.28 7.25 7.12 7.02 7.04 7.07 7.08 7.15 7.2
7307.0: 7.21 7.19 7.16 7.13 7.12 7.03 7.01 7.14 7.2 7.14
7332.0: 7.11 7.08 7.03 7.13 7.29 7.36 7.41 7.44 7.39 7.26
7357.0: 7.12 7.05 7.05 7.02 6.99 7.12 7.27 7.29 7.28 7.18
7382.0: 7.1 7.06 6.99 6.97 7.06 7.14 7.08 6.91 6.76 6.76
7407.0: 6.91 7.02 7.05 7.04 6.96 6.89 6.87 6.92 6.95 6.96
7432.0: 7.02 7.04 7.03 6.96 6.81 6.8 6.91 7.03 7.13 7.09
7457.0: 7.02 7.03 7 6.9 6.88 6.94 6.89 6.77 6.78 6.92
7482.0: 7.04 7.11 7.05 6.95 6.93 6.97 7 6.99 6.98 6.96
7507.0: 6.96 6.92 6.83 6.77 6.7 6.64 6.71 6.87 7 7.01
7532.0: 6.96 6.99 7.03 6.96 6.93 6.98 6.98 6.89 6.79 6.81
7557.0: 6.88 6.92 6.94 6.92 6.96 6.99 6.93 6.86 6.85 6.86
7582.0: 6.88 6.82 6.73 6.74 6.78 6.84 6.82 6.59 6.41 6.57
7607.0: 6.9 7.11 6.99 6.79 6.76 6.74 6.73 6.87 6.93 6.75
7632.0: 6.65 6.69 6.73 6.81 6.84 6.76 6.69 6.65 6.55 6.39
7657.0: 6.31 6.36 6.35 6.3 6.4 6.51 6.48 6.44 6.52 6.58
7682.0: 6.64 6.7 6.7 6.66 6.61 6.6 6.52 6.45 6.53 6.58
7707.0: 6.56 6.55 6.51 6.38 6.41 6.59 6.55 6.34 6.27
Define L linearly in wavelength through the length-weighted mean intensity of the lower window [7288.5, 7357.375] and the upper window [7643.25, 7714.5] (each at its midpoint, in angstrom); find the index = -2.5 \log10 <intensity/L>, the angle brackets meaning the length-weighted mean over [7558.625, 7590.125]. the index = -0.026 mag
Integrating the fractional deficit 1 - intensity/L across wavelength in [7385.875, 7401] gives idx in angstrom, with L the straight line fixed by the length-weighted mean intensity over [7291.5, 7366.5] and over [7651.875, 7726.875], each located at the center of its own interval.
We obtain 0.0 angstrom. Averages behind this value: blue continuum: 7.15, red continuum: 6.5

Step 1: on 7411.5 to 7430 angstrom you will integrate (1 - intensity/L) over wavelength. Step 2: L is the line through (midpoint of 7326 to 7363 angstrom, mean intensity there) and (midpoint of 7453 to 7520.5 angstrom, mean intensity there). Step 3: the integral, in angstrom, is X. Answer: 0.3 angstrom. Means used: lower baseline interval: 7.21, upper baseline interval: 6.93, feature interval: 6.95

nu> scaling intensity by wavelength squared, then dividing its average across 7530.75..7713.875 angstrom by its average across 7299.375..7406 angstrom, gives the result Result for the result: 1.01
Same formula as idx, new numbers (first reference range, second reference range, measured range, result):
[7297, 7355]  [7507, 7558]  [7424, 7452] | 0.25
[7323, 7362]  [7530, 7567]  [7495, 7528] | 0.50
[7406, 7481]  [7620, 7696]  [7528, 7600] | -1.38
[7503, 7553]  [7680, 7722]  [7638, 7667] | 0.50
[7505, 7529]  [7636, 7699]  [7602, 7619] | -0.39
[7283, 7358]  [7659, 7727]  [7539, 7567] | -0.63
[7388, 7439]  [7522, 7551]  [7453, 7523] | 0.37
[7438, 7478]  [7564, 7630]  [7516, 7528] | 0.18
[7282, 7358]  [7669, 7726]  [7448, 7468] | -0.20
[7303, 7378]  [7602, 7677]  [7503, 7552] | -0.36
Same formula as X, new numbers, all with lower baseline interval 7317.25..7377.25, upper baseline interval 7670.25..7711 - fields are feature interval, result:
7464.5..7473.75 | 0.08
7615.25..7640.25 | -0.32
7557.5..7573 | -0.34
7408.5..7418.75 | 0.07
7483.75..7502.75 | -0.22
